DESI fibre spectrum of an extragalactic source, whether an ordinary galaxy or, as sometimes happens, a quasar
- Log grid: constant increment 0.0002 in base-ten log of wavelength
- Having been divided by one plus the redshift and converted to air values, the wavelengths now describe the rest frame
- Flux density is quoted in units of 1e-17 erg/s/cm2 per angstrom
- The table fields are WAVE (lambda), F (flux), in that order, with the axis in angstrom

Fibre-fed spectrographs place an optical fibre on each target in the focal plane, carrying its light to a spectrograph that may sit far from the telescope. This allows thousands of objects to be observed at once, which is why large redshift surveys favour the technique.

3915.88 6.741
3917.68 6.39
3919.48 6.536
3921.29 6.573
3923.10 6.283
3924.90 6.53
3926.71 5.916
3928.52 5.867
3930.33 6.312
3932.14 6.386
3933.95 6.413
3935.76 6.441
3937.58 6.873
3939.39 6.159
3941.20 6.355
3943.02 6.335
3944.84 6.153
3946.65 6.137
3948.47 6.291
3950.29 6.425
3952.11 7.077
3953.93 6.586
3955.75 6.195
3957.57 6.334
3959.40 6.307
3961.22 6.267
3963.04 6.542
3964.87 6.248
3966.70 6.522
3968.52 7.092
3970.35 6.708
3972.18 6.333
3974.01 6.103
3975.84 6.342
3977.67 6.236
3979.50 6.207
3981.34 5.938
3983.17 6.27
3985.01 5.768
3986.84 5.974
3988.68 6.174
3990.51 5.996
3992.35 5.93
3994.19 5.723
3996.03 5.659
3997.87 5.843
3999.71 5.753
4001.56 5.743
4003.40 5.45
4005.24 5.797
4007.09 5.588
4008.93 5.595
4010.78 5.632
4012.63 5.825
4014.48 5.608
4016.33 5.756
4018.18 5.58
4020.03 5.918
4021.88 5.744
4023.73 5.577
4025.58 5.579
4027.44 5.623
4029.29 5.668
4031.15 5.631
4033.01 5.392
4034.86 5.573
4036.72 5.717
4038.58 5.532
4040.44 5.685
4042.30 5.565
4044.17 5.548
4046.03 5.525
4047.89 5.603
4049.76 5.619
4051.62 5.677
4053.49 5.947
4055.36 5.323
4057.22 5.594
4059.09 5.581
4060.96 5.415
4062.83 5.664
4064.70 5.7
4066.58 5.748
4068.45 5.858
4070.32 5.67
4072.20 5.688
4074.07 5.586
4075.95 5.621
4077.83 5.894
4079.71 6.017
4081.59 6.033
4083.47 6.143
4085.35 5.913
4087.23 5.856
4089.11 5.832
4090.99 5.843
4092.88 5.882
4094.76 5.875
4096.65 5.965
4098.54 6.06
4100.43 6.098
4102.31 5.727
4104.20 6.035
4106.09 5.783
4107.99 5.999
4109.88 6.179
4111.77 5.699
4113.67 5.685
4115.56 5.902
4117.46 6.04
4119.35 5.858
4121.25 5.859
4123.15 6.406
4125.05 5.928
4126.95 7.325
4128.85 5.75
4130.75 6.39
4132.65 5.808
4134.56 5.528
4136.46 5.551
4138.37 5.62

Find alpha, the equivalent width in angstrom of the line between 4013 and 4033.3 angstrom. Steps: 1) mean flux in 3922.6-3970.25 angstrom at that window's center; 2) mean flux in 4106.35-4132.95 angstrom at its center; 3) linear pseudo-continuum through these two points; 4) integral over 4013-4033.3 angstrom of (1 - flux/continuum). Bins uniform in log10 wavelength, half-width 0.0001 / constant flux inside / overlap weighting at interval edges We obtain 1.9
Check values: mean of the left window 6.39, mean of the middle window 5.66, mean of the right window 6.06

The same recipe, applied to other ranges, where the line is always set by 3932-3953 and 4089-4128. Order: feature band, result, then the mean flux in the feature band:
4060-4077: 1.2 angstrom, 5.66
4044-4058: 1.2 angstrom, 5.61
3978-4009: 2.1 angstrom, 5.86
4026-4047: 2.0 angstrom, 5.59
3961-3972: -0.4 angstrom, 6.57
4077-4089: 0.2 angstrom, 5.97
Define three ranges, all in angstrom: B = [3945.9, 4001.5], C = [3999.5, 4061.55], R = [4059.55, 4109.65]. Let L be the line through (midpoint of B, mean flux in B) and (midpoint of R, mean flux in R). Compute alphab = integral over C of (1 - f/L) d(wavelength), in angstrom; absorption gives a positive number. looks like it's 4.1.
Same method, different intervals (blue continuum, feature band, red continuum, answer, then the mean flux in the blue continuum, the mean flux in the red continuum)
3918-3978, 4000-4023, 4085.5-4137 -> 2.0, 6.39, 5.96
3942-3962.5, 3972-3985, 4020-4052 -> -0.1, 6.38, 5.61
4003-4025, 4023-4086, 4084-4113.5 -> 1.3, 5.68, 5.91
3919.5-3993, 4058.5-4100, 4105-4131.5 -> 2.0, 6.32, 6.05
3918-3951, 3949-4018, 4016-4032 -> -1.3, 6.33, 5.67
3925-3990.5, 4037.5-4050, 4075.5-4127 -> 1.1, 6.32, 5.96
